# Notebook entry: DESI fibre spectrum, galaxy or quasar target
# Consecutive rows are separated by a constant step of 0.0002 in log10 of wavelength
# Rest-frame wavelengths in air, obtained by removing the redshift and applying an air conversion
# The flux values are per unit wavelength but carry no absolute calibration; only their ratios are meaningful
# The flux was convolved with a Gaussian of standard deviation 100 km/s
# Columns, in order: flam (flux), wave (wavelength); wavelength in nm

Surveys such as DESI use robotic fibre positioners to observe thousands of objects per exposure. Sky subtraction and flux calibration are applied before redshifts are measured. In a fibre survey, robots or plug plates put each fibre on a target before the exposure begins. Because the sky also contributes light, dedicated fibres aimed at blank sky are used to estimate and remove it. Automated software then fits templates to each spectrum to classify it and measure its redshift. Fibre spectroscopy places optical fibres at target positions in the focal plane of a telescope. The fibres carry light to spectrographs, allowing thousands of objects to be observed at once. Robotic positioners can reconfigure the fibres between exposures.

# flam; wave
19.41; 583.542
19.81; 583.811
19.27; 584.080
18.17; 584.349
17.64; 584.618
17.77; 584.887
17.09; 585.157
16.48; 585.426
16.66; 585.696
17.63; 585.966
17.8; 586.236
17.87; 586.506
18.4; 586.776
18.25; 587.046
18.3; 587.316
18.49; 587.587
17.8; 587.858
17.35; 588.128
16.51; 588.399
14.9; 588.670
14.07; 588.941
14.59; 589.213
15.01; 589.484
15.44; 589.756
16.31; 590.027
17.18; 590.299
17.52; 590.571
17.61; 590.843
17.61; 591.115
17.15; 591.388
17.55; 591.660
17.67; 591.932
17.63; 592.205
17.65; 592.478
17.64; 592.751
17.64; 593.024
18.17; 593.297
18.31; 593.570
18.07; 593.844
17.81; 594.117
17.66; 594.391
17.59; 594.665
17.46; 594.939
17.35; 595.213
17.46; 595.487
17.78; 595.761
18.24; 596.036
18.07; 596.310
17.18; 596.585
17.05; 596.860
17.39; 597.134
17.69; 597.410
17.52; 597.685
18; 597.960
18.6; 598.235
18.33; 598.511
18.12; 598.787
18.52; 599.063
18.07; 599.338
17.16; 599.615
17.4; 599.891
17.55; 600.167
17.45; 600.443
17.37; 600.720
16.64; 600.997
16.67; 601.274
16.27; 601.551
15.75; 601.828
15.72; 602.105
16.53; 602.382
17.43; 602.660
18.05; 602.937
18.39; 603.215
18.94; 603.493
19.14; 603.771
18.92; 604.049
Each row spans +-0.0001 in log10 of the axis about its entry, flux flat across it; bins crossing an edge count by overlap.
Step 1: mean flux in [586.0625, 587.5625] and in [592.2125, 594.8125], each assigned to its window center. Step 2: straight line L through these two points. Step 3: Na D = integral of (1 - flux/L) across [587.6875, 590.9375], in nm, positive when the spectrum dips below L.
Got 0.329 nm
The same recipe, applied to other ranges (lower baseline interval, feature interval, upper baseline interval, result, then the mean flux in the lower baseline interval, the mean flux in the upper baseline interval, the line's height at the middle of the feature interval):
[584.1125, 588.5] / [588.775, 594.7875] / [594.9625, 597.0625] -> 0.19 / 17.7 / 17.6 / 17.6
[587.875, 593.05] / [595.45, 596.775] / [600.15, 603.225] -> -0.07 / 16.7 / 16.9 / 16.8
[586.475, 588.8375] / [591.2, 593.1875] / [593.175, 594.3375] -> 0.04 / 17.5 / 18.1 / 17.9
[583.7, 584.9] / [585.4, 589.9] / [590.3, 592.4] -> 0.32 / 18.6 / 17.5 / 18.1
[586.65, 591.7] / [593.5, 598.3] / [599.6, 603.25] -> -0.23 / 16.8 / 17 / 16.9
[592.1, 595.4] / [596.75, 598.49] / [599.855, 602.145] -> -0.05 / 17.7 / 16.8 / 17.2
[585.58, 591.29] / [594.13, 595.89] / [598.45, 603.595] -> -0.04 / 16.9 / 17.4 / 17.2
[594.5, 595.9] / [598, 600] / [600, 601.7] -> -0.10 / 17.5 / 17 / 17.2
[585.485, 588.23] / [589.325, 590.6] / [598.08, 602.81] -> 0.11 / 17.8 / 17.3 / 17.7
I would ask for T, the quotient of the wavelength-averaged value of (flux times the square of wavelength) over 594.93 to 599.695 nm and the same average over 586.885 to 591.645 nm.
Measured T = 1.1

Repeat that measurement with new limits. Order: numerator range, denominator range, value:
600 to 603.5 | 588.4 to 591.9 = 1.09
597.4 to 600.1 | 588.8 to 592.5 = 1.11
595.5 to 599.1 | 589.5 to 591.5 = 1.08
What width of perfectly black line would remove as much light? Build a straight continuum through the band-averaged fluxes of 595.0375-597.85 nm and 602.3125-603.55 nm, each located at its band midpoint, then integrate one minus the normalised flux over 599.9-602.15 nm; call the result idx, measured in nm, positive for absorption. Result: 0.129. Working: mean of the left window 17.6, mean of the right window 17.9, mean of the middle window 16.8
